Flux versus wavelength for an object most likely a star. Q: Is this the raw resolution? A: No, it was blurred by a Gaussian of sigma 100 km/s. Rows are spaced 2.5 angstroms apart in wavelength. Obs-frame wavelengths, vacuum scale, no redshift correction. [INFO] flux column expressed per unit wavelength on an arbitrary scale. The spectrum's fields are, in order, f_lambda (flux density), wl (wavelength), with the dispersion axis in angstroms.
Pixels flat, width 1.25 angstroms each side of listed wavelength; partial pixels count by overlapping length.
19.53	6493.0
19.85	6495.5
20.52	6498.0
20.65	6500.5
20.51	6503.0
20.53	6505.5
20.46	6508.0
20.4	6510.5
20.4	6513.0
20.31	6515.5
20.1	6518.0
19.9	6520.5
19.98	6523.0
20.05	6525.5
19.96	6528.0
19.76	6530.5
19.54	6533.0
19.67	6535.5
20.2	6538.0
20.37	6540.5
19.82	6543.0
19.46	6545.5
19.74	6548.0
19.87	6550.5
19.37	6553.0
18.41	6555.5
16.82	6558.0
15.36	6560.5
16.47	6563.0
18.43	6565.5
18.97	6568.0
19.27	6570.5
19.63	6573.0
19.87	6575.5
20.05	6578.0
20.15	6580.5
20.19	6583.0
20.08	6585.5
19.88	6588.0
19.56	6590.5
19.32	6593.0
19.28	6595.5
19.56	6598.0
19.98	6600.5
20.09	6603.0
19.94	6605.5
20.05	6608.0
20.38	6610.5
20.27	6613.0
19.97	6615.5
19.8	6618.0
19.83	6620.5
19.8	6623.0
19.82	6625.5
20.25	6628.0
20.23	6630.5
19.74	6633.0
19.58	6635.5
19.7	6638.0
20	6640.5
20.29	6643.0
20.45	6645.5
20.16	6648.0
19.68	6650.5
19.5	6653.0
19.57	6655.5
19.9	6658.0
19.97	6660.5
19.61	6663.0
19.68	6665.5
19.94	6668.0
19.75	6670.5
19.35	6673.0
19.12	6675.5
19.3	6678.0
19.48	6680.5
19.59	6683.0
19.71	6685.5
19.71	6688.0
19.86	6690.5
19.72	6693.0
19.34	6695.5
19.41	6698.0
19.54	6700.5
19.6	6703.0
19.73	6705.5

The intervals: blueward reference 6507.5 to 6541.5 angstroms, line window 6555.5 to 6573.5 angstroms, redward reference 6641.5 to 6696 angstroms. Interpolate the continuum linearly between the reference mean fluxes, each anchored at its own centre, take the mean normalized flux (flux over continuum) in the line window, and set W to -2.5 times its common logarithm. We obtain 0.12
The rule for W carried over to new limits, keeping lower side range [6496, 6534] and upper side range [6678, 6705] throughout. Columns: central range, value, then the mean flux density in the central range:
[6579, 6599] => 0.010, 19.8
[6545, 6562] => 0.097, 18.4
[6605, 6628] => -0.008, 20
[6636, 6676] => -0.005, 19.8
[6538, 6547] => 0.010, 19.9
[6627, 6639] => -0.006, 19.9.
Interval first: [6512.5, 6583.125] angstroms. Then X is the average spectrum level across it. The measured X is 19.4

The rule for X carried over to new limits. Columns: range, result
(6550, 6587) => 18.8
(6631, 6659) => 19.9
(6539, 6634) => 19.5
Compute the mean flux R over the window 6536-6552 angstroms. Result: 19.9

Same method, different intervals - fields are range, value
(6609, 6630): 20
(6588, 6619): 19.9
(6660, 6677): 19.6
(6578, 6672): 19.9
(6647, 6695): 19.7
